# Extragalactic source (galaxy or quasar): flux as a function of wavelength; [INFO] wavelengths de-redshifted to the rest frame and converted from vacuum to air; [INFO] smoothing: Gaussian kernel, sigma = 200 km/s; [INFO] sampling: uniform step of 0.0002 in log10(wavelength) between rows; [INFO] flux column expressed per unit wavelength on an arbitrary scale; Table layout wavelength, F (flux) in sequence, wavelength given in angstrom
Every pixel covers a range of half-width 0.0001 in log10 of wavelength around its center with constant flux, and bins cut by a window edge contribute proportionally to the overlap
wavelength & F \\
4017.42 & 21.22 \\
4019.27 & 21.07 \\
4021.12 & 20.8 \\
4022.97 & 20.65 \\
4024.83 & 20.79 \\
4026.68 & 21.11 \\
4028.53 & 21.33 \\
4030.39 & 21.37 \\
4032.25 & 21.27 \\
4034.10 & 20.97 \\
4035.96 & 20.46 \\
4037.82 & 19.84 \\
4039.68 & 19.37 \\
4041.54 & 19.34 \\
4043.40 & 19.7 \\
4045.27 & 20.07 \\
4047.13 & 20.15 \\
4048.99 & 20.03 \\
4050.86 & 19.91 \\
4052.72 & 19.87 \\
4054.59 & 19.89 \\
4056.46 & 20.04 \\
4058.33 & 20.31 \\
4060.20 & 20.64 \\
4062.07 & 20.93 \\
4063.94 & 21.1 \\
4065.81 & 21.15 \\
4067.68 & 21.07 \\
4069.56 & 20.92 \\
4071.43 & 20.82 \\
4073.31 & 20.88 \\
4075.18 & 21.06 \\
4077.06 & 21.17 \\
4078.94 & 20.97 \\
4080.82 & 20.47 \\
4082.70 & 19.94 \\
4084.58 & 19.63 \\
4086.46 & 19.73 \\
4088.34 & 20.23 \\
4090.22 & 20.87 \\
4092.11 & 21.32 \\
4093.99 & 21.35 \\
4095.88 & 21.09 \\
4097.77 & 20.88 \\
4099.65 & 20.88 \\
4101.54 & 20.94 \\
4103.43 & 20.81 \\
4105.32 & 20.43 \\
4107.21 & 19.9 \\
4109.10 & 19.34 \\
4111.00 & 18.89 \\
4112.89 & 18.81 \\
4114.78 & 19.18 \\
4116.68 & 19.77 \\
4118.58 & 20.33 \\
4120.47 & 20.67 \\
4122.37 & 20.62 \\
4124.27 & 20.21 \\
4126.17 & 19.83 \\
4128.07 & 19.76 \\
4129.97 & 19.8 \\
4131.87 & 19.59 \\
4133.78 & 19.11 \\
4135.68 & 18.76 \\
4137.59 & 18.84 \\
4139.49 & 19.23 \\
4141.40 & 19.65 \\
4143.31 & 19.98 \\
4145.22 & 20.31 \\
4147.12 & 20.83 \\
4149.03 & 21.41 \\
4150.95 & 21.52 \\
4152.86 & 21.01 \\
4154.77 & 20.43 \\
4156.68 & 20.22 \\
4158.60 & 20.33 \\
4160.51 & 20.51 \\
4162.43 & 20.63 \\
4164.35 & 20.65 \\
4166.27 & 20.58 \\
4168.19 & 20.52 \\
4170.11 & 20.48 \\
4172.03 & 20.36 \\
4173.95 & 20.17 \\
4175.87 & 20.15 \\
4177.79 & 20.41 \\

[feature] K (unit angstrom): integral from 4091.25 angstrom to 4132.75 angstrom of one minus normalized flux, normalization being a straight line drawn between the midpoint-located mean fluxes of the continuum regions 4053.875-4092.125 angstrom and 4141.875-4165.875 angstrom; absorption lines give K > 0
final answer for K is 0.8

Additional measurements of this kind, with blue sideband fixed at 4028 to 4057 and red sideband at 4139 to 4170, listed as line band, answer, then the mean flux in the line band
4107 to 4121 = 0.57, 19.6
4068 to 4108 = -0.71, 20.7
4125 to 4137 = 0.57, 19.5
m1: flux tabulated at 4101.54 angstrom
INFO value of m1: 20.94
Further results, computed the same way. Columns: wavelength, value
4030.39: 21.37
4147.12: 20.83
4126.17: 19.83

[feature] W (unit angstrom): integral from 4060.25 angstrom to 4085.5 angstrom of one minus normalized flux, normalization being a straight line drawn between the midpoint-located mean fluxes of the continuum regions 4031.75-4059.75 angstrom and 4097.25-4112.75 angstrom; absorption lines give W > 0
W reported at -0.8 angstrom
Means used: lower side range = 20.1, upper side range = 20.2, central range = 20.8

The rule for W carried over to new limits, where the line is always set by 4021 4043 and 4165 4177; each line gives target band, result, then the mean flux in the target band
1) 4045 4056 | 0.3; 20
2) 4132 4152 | 0.5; 19.9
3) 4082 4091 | 0.2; 20.1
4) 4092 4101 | -0.3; 21.1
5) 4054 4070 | -0.1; 20.7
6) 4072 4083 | -0.1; 20.8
